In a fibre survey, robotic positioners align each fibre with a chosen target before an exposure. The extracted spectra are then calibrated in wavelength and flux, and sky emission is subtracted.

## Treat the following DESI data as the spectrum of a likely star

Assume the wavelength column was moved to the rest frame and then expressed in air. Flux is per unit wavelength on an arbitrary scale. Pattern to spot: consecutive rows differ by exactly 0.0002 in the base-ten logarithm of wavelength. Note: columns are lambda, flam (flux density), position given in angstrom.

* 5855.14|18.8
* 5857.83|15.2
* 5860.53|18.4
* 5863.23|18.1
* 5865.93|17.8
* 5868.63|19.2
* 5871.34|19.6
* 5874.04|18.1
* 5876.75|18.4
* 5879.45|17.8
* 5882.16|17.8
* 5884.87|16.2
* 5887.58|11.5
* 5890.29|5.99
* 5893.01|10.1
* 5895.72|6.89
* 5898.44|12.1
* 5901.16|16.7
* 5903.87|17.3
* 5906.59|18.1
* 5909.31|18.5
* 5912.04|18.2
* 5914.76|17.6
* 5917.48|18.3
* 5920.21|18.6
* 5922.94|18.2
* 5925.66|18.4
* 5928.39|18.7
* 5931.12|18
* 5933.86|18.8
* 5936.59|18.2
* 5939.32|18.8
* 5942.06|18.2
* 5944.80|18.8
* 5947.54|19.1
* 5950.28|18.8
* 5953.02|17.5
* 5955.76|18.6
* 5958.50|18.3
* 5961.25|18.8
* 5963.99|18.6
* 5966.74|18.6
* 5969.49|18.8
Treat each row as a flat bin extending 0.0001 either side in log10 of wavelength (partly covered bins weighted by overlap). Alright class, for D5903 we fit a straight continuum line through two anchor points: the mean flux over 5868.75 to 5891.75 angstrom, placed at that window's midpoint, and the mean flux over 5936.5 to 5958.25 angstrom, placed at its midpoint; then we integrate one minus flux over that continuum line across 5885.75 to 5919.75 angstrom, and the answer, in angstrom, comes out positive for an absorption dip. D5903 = 4.8 angstrom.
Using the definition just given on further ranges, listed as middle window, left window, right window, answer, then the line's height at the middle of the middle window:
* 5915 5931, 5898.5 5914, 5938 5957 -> -0.5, 17.8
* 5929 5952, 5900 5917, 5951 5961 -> -0.6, 18.1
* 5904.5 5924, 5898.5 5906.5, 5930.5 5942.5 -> -1.2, 17.1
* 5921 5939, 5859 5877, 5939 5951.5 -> 0.2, 18.7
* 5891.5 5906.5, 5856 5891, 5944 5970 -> 3.7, 17.3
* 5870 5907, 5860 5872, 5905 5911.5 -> 7.5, 18.4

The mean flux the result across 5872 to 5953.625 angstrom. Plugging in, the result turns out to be 16.7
